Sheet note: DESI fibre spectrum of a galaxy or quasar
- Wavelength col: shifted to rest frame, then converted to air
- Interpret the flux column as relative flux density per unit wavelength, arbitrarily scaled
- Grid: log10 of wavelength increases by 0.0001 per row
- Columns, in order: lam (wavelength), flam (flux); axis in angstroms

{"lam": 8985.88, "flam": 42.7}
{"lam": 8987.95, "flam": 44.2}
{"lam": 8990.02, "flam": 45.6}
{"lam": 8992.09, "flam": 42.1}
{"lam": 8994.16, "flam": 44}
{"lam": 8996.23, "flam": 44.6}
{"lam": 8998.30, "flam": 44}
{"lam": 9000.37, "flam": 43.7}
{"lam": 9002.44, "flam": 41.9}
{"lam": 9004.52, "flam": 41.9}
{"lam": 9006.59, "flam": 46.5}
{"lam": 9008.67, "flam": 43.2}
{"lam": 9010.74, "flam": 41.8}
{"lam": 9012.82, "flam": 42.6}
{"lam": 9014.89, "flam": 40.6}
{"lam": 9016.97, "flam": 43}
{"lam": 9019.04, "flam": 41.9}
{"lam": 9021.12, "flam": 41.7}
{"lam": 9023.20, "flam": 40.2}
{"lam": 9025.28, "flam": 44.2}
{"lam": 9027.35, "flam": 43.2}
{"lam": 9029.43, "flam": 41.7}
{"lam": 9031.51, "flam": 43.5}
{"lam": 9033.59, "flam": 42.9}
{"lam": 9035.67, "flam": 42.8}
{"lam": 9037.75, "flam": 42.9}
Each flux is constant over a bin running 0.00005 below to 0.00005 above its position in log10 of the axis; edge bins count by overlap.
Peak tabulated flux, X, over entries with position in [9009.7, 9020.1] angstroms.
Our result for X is 43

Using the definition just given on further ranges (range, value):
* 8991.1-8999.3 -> 44.6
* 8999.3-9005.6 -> 43.7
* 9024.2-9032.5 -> 44.2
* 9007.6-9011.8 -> 43.2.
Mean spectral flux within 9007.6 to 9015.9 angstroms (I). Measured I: 42.1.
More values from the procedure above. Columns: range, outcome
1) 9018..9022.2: 41.8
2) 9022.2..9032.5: 42.6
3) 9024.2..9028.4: 43.7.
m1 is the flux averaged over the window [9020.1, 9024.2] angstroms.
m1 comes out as 40.9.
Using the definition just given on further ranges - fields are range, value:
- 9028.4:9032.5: 42.6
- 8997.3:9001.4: 43.9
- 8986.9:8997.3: 44.1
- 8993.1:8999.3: 44.2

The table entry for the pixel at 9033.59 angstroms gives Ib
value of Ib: 42.9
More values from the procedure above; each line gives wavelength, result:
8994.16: 44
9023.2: 40.2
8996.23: 44.6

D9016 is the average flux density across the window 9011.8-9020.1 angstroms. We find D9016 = 42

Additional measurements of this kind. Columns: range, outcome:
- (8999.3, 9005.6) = 42.5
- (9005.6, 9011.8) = 43.8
